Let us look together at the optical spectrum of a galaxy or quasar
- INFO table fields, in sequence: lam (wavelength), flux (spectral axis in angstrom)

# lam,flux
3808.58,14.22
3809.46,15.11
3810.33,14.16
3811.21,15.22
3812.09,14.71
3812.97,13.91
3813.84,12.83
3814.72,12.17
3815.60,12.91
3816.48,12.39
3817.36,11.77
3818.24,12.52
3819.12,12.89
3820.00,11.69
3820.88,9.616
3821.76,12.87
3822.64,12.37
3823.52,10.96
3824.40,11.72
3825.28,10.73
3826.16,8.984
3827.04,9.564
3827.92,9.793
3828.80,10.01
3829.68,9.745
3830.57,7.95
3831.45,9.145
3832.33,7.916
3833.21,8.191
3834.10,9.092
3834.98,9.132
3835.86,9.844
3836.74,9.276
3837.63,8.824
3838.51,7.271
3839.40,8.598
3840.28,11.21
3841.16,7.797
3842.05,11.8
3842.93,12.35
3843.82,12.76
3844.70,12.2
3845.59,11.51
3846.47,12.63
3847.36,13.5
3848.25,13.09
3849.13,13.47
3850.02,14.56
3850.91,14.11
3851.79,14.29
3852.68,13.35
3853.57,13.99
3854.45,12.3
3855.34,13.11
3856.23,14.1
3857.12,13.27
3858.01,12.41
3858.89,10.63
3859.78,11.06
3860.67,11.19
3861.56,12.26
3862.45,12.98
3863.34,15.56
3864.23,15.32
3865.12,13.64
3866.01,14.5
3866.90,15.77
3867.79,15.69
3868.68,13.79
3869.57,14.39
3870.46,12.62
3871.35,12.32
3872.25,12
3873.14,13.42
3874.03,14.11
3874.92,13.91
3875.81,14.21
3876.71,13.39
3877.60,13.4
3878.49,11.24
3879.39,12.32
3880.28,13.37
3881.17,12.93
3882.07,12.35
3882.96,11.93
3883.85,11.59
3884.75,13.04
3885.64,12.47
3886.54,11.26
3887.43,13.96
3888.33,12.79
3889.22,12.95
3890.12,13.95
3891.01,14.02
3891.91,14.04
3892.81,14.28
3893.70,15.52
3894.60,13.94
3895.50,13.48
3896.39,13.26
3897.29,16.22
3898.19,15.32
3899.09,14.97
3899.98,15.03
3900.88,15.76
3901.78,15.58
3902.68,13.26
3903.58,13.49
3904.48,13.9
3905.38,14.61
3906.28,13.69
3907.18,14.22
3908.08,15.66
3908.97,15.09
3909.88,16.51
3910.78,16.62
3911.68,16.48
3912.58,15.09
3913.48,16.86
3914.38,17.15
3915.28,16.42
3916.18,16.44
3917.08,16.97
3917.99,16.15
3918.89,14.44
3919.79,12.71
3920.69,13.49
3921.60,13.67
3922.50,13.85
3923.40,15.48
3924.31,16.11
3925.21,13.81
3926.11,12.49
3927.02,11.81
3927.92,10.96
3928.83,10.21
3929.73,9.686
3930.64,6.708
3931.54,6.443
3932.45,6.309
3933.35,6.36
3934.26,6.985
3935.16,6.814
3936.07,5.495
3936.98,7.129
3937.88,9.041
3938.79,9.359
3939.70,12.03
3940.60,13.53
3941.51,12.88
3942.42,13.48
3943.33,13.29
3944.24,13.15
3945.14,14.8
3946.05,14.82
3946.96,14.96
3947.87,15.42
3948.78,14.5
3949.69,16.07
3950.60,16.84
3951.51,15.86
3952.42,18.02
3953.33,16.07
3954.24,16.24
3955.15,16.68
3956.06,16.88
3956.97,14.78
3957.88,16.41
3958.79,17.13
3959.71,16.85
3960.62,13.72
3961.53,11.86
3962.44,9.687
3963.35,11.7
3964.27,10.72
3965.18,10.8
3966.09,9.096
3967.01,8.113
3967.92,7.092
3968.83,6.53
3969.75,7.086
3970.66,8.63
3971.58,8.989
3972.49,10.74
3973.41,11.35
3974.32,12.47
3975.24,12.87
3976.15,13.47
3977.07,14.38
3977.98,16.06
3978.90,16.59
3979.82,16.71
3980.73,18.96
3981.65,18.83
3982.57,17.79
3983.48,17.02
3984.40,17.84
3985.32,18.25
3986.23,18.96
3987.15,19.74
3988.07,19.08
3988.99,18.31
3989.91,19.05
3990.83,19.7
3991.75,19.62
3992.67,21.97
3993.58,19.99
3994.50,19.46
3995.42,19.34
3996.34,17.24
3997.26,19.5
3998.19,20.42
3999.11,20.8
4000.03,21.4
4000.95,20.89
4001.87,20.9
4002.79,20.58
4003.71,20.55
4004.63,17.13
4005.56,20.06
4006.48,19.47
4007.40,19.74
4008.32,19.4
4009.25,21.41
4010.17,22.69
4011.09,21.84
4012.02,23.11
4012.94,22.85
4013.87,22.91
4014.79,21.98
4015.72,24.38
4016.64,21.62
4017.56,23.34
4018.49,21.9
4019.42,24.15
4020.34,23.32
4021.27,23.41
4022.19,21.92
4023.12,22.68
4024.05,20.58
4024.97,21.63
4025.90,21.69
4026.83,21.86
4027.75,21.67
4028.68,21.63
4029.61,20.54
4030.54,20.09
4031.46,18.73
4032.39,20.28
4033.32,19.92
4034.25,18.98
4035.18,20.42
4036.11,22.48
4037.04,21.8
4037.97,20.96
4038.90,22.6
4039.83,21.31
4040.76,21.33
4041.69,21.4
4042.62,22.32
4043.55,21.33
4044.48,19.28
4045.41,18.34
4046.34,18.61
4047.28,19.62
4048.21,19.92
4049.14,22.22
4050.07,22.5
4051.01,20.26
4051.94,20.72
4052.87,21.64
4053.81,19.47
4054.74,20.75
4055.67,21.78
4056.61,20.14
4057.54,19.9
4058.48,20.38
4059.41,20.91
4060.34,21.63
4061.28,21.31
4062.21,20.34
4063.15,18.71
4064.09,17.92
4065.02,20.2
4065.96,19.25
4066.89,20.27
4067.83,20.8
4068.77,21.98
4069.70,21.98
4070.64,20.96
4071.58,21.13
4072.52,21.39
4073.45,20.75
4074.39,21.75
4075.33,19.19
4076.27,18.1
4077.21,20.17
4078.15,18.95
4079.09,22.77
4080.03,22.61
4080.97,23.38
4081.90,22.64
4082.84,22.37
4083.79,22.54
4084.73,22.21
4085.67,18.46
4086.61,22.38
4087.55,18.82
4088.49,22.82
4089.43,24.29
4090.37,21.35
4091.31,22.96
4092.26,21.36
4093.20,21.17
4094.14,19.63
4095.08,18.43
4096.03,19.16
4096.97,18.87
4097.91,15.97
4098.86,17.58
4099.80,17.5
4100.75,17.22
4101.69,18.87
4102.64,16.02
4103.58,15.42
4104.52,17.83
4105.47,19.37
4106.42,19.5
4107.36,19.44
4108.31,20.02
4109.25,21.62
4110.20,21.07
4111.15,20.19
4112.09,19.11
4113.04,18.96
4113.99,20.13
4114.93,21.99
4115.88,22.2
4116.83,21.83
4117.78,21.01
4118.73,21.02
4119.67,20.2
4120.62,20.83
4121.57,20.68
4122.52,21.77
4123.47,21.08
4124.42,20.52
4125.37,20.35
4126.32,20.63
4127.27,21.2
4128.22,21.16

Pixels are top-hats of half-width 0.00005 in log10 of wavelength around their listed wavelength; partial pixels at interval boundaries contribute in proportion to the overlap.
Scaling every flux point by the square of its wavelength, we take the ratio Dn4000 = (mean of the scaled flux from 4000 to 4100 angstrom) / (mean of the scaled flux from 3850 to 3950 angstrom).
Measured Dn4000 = 1.70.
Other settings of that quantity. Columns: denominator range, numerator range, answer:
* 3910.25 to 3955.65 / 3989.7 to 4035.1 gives 1.66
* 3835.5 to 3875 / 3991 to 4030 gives 1.82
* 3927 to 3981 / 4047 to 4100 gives 1.80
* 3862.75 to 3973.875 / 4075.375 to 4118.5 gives 1.68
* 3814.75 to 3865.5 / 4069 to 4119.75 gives 2.00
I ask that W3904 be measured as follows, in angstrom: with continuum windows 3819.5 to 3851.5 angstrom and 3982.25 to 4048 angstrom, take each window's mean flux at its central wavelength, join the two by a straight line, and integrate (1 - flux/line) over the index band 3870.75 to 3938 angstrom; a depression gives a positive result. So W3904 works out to 5.87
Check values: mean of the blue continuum 10.7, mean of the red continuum 20.7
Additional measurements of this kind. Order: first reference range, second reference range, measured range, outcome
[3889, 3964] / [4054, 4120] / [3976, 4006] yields -4.6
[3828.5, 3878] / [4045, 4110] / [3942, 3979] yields 6.3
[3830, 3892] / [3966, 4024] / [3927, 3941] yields 6.3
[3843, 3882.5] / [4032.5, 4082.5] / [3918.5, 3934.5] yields 4.5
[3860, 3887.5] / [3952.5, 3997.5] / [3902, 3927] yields -1.7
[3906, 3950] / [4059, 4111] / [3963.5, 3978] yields 4.4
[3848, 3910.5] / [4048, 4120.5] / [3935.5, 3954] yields 2.9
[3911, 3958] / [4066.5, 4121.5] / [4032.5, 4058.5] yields -3.6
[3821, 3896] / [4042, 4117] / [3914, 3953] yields 6.1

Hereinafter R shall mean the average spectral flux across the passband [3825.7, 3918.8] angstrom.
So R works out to 13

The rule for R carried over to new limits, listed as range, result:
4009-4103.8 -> 20.9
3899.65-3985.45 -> 13.4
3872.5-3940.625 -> 13.1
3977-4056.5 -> 20.5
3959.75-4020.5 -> 17.4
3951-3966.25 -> 14.4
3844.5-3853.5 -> 13.3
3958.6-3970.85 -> 10.5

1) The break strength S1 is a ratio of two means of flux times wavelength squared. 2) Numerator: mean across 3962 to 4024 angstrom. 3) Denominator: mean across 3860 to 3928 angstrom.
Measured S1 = 1.33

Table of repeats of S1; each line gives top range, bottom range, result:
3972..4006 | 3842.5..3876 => 1.45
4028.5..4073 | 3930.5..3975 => 1.82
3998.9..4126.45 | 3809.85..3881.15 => 1.90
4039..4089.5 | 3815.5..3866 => 2.02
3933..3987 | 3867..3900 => 1.02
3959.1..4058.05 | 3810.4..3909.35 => 1.60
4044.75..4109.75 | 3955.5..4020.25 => 1.22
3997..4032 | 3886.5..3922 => 1.53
